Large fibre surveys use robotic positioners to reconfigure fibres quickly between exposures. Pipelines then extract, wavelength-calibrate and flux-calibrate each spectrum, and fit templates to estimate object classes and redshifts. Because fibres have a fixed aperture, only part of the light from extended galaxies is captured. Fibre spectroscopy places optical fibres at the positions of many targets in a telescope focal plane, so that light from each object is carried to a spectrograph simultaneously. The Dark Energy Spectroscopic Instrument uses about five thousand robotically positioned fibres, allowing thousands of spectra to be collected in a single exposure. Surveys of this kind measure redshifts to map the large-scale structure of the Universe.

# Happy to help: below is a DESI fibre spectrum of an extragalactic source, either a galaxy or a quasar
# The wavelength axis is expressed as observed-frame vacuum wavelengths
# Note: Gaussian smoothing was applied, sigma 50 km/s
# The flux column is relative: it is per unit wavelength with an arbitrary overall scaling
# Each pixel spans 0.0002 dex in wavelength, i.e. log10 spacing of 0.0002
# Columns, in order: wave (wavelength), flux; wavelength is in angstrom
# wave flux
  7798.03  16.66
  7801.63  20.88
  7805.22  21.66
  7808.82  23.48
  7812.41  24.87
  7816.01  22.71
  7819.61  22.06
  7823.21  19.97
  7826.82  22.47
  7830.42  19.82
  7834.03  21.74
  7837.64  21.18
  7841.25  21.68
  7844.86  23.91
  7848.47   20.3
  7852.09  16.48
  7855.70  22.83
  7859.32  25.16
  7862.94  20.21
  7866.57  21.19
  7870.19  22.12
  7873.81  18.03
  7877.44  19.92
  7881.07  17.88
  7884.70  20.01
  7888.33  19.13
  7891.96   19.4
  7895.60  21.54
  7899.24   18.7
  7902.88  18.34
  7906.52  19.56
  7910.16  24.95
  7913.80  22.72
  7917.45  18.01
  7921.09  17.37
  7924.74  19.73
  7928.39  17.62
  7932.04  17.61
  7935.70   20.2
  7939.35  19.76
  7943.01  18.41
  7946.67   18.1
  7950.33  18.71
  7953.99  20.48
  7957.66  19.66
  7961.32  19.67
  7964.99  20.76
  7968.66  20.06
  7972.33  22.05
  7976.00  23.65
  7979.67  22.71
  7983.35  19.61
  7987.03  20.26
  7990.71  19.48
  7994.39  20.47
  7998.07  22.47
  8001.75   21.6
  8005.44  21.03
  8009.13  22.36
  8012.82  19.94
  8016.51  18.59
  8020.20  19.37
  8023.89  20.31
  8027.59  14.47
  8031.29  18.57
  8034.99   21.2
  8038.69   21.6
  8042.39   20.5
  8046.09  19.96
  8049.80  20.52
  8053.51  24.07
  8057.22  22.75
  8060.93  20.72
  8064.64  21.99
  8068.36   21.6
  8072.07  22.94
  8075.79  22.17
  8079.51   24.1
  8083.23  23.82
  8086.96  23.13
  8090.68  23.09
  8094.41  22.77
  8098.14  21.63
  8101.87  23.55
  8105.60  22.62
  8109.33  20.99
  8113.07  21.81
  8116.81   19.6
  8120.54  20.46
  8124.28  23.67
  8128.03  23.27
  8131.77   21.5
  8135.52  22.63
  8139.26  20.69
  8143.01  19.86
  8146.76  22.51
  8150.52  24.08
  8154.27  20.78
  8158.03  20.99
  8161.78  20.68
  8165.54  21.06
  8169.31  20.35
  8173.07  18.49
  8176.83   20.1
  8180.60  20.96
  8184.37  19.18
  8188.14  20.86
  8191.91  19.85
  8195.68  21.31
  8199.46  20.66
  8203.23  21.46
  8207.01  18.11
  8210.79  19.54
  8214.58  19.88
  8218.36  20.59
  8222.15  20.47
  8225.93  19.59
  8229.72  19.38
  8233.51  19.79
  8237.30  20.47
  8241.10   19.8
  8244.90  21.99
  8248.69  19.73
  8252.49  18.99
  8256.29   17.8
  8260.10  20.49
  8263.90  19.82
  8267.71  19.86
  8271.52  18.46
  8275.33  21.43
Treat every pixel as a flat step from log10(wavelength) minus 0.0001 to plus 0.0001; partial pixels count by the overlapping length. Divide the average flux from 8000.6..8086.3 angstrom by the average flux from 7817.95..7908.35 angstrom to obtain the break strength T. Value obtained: 1.0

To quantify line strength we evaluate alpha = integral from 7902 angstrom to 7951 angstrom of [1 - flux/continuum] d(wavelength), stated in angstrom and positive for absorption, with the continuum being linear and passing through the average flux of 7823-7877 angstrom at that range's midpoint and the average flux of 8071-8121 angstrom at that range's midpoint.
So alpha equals 4.8 angstrom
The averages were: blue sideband 21.1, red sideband 22.4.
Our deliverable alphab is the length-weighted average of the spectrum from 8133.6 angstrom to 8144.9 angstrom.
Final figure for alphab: 21.1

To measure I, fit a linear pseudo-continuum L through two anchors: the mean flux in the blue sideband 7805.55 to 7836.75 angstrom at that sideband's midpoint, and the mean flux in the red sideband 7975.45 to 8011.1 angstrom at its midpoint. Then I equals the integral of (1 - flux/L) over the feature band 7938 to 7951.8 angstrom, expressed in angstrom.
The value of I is 1.79 angstrom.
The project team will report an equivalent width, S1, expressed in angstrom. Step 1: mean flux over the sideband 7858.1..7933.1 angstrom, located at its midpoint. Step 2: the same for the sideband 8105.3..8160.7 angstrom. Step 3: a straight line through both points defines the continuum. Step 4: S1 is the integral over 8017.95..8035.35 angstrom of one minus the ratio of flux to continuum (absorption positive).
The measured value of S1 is 1.9 angstrom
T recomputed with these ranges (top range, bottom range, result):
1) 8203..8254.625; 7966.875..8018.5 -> 0.95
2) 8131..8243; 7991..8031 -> 1.03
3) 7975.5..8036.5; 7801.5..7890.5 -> 0.96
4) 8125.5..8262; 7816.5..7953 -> 1.01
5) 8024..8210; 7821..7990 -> 1.05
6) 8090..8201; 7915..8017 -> 1.06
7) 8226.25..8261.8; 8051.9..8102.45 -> 0.87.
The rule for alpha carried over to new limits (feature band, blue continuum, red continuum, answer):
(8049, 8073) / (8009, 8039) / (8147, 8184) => -2.9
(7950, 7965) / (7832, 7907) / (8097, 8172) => 0.7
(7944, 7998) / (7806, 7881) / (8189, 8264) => 1.3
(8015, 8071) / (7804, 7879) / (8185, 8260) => 0.7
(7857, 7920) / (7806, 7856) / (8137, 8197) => 3.2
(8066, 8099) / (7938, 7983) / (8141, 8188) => -3.6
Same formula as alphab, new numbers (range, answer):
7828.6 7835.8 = 20.8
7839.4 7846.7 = 22.8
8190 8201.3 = 20.6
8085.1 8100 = 22.7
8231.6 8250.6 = 20.4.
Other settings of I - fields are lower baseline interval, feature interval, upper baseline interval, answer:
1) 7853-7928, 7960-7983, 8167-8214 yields -1.4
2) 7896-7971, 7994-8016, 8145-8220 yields -1.5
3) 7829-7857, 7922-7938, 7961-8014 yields 1.8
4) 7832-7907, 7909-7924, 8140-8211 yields 0.0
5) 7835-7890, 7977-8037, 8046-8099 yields 4.6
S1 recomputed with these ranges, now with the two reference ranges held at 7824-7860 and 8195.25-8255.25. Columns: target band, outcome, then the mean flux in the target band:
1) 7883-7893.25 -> 0.8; 19.5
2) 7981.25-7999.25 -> 0.4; 20.4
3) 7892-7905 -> 1.0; 19.5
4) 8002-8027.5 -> 1.0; 19.9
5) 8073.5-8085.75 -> -1.7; 23.3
